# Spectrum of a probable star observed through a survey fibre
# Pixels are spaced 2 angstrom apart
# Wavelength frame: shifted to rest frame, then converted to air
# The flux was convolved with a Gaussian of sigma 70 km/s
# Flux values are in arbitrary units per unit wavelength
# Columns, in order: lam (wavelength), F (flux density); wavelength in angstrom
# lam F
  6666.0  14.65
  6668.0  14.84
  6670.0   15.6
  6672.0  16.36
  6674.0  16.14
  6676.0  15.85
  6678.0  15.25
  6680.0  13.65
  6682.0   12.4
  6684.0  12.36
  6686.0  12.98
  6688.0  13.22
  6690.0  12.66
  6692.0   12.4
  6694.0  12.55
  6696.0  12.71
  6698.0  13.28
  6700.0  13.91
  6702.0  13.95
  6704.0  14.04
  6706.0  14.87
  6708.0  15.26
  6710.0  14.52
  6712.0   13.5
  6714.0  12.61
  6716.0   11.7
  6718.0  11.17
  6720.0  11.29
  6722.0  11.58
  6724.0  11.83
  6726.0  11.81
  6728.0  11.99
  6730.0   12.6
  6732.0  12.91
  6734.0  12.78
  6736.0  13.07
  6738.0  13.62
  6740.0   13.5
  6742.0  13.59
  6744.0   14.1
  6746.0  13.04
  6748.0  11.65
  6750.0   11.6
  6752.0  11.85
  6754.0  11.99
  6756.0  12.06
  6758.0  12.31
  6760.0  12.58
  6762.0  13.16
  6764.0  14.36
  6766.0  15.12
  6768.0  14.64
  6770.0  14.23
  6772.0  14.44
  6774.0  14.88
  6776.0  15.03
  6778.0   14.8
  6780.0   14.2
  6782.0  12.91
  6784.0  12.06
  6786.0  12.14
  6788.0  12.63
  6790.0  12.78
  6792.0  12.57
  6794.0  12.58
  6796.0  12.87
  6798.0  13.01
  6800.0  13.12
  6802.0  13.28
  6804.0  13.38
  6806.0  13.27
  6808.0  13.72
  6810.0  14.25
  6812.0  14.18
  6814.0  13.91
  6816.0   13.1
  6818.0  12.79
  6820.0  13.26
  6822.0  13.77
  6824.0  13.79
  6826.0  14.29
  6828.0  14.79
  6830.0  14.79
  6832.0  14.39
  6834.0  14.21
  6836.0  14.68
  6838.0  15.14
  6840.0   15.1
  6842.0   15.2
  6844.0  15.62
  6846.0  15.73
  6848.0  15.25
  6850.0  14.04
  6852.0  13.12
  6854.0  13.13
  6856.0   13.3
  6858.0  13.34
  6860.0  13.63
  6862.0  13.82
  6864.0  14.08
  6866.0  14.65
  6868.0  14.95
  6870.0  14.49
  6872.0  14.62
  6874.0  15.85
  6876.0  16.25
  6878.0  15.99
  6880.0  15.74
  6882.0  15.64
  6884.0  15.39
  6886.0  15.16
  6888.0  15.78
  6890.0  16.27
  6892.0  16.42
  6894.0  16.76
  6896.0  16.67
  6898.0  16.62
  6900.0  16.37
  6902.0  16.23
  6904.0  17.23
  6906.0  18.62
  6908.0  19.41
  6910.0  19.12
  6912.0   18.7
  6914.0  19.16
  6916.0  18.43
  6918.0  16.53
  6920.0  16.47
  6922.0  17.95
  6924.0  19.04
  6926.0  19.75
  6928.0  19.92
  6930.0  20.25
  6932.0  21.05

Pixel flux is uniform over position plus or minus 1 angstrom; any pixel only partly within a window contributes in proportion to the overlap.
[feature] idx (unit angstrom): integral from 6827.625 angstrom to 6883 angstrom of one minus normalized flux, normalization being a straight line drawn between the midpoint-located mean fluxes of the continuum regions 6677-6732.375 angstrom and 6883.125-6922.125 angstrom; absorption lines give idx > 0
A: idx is 5.0 angstrom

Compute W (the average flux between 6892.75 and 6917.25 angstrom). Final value 17.8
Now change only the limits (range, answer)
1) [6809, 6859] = 14.2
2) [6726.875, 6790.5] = 13.2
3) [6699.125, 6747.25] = 13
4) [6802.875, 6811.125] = 13.7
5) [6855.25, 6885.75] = 14.8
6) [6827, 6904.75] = 15.1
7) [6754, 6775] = 13.7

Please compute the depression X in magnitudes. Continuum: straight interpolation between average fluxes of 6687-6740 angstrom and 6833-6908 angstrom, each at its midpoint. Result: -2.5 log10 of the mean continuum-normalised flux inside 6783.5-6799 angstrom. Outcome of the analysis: 0.12 mag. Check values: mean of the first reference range 12.9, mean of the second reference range 15.3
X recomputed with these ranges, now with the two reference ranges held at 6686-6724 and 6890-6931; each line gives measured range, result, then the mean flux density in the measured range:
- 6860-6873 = 0.175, 14.4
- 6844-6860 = 0.176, 14.1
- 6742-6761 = 0.141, 12.4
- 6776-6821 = 0.153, 13.3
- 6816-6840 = 0.131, 14.2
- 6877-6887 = 0.111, 15.6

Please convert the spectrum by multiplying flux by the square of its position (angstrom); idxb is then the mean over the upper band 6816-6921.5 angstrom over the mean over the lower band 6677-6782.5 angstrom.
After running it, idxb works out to 1.2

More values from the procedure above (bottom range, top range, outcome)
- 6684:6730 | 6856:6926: 1.34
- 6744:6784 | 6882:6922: 1.33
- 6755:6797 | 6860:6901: 1.19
